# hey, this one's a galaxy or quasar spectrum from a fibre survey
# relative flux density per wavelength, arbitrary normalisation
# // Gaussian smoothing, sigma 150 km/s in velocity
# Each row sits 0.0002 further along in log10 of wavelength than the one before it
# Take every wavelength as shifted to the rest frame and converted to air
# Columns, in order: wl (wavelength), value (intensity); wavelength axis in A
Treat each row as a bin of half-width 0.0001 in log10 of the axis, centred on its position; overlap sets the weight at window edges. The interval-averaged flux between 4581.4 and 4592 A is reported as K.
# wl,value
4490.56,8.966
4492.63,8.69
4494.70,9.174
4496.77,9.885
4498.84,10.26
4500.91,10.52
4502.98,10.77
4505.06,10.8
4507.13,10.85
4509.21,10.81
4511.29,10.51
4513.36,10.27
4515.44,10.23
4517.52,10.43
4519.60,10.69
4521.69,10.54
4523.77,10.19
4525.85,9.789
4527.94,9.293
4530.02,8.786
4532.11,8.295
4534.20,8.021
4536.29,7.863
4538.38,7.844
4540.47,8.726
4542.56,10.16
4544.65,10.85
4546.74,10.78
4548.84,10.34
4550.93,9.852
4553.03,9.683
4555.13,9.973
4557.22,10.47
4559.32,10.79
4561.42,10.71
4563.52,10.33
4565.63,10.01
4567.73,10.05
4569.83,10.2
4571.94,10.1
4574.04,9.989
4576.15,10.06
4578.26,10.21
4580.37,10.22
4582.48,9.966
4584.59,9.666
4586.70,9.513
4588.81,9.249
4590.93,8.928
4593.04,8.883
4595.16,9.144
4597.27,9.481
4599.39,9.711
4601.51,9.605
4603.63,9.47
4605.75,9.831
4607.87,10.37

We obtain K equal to 9.47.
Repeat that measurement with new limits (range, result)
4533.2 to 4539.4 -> 7.91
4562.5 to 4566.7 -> 10.2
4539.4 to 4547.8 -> 10.1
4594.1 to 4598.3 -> 9.32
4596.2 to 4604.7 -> 9.57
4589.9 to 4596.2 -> 8.99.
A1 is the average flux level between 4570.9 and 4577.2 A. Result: 10.1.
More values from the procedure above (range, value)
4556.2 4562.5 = 10.7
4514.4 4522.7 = 10.5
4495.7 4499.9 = 10.1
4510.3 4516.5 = 10.3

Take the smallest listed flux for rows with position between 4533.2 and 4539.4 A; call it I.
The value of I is 7.844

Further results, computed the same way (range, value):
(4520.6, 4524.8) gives 10.19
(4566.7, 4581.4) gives 9.989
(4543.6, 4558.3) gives 9.683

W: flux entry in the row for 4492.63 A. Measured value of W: 8.69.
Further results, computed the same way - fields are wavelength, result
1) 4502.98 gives 10.77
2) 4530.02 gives 8.786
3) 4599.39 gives 9.711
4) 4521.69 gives 10.54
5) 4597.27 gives 9.481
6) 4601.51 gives 9.605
